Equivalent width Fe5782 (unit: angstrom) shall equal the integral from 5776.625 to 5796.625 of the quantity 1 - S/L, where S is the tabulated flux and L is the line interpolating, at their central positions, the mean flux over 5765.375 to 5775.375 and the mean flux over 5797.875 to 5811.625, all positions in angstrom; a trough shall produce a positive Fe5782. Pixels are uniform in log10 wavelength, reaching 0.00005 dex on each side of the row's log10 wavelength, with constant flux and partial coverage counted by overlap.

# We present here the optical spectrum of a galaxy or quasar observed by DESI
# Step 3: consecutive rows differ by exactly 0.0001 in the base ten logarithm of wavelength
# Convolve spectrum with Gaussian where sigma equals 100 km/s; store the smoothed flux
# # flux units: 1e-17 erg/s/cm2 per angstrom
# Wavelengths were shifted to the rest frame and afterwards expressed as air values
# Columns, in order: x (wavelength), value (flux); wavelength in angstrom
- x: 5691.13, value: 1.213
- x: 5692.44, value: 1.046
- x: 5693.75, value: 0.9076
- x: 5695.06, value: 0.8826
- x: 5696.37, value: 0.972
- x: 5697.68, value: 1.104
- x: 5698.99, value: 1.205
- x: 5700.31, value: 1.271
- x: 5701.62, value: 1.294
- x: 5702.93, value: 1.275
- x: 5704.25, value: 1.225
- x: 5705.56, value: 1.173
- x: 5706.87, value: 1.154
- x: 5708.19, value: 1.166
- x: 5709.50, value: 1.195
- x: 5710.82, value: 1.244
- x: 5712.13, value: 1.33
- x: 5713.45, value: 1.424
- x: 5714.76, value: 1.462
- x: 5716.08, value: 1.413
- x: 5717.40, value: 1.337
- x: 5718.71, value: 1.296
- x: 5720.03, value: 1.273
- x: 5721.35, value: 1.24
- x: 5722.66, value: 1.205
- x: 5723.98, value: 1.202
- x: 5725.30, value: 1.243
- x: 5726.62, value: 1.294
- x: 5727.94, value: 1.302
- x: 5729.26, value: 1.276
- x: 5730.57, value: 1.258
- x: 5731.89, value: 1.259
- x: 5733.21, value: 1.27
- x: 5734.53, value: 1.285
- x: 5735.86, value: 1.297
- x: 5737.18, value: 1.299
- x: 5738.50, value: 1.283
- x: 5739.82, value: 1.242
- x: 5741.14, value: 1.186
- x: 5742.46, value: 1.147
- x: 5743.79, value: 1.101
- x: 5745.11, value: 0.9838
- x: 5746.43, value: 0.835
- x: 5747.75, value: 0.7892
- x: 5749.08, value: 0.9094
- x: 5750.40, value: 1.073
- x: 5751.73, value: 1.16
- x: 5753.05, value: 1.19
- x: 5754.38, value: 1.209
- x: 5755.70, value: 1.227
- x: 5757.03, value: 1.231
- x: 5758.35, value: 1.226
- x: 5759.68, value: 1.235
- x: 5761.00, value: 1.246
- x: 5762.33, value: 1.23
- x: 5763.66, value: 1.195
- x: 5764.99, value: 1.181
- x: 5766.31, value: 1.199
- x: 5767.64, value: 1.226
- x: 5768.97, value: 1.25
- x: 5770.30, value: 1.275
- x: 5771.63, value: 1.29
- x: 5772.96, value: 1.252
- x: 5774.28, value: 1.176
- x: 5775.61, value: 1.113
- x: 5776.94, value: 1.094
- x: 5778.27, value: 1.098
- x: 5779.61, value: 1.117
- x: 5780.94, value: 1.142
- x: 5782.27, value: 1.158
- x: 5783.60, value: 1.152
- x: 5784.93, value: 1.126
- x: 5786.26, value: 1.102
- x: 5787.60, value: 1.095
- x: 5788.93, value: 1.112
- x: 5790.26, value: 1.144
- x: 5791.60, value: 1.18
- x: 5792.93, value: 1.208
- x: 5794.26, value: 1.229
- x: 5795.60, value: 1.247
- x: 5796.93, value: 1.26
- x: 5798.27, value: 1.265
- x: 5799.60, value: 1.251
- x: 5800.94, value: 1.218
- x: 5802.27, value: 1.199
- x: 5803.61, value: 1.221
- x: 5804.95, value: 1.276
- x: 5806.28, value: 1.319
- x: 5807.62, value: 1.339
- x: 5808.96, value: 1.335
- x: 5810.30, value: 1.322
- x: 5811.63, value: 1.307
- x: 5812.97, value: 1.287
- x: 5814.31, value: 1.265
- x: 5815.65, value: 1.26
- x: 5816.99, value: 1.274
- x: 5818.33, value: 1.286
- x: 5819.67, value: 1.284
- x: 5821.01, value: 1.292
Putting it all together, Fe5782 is 1.7 angstrom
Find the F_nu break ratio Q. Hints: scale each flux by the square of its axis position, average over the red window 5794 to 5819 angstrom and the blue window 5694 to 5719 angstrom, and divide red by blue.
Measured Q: 1.1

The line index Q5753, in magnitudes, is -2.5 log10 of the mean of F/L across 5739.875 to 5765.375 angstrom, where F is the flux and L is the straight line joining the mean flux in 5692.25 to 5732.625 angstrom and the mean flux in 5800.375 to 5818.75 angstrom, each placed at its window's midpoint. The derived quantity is 0.11 mag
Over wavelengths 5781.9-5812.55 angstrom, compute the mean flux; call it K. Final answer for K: 1.22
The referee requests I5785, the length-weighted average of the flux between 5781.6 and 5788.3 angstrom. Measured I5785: 1.13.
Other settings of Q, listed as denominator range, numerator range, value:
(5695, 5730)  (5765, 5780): 0.98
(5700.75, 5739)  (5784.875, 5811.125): 0.99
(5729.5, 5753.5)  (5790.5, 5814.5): 1.13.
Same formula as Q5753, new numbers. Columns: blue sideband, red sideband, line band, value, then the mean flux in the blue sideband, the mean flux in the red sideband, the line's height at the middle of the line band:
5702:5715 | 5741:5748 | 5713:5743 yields -0.15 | 1.26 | 1.01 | 1.12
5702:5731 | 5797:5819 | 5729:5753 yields 0.11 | 1.27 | 1.28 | 1.27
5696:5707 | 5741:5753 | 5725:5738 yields -0.18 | 1.19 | 1.02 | 1.08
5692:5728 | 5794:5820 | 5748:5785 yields 0.07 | 1.22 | 1.27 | 1.25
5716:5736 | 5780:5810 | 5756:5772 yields 0.01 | 1.27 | 1.21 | 1.24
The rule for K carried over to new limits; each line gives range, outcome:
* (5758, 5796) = 1.18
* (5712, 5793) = 1.2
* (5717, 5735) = 1.27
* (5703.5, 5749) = 1.22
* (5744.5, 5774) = 1.16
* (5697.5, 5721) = 1.27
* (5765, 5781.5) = 1.19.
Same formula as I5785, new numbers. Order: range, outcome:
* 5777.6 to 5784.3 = 1.13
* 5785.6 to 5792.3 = 1.13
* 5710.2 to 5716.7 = 1.38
